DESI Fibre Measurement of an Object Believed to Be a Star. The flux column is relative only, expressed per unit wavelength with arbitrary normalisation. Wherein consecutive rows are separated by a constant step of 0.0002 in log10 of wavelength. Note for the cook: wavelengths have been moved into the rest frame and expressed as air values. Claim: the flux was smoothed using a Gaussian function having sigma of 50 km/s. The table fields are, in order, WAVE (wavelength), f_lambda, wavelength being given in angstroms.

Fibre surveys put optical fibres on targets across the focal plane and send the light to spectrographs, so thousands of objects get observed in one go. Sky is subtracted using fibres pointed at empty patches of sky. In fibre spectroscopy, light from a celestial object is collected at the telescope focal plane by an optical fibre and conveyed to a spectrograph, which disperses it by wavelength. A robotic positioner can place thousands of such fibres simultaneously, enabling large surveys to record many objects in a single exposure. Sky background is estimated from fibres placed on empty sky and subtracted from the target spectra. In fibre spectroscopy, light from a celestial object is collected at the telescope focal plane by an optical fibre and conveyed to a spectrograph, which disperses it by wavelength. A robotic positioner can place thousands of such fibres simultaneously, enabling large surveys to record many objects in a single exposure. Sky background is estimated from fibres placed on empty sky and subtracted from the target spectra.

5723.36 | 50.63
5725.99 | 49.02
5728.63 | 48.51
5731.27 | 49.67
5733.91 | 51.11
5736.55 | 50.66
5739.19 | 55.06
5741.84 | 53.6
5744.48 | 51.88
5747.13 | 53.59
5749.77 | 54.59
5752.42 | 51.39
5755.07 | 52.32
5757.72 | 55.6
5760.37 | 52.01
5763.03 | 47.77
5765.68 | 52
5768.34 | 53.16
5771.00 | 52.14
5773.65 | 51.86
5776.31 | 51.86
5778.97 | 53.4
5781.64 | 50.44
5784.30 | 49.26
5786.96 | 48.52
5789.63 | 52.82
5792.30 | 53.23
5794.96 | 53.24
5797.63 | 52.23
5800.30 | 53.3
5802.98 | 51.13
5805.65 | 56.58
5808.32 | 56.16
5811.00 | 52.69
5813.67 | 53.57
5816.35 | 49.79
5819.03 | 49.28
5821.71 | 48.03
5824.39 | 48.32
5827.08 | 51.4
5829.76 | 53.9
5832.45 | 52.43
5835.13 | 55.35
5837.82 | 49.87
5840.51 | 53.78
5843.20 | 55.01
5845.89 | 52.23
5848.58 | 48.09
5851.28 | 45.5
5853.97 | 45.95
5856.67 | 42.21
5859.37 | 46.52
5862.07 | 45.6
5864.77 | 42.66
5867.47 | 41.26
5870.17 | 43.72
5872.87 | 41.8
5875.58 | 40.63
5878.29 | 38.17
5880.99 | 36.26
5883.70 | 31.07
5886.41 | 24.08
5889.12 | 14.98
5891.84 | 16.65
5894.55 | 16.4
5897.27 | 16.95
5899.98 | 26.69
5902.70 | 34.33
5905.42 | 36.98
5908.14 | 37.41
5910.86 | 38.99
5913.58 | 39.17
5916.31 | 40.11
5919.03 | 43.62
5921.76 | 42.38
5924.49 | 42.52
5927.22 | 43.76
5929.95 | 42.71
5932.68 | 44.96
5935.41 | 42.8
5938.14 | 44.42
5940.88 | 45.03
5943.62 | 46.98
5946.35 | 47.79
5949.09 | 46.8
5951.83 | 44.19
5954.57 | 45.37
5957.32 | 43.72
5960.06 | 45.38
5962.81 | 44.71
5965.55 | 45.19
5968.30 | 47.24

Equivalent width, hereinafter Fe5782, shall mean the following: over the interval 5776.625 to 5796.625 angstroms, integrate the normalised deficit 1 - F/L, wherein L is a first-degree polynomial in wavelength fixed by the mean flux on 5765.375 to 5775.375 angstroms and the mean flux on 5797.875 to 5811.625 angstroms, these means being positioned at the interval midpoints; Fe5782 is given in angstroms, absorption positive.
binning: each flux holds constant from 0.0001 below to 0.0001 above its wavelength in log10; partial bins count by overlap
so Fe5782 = 0.6 angstroms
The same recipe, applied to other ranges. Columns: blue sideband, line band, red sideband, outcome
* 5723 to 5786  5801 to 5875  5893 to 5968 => -4.6 angstroms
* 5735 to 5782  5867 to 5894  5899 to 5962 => 7.9 angstroms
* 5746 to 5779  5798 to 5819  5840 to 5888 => -2.2 angstroms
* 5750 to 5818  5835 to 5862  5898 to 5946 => -1.2 angstroms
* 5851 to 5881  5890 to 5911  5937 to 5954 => 8.1 angstroms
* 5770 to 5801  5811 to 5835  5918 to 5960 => -0.5 angstroms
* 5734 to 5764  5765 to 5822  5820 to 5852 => -0.2 angstroms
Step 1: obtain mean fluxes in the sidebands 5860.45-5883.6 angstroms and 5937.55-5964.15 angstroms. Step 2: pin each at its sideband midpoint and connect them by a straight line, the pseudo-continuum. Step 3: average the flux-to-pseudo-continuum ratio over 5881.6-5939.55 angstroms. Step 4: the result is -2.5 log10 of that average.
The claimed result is 0.25 mag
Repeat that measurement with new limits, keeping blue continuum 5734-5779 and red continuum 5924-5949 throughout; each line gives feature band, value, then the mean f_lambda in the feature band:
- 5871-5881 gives 0.187 mag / 39.9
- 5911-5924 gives 0.110 mag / 41.2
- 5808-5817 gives -0.061 mag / 53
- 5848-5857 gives 0.065 mag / 45.6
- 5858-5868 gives 0.087 mag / 44.2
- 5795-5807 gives -0.057 mag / 53.3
